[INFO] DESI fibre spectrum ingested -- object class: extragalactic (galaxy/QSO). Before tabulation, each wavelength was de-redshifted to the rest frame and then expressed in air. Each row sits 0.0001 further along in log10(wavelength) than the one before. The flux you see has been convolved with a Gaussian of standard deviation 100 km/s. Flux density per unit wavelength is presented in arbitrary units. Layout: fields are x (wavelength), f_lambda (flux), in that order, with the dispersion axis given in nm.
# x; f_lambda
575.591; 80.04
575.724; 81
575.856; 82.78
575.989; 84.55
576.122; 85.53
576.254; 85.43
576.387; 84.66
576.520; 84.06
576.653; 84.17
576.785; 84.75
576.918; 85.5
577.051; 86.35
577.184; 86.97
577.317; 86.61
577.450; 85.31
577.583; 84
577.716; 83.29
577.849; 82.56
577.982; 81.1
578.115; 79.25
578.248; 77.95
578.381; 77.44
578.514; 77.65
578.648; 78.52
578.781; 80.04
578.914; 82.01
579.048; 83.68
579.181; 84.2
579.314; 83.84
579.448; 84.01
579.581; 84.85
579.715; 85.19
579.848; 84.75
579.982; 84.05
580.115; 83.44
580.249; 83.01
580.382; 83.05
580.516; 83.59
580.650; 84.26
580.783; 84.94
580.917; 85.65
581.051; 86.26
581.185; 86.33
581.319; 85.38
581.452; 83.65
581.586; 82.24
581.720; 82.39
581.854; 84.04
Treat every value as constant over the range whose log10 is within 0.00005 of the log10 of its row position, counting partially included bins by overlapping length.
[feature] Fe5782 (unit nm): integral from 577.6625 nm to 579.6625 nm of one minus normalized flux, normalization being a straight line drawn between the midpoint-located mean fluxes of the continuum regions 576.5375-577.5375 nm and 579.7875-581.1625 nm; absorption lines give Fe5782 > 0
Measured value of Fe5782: 0.08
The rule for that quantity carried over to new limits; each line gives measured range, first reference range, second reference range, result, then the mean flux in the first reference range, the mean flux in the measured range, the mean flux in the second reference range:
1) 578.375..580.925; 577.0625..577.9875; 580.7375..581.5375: 0.061 nm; 84.6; 83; 85.3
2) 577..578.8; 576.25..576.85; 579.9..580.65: 0.047 nm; 84.5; 81.9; 83.5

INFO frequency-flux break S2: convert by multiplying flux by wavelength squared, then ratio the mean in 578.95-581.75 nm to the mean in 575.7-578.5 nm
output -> 1.02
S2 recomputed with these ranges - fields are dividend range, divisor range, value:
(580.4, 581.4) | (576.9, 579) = 1.05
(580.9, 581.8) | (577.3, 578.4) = 1.04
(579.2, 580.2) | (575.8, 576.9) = 1.01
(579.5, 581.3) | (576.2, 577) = 1.01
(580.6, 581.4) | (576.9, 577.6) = 1.01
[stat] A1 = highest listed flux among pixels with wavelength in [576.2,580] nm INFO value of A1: 86.97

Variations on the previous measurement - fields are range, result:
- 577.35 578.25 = 85.31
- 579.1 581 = 85.65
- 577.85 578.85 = 81.1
